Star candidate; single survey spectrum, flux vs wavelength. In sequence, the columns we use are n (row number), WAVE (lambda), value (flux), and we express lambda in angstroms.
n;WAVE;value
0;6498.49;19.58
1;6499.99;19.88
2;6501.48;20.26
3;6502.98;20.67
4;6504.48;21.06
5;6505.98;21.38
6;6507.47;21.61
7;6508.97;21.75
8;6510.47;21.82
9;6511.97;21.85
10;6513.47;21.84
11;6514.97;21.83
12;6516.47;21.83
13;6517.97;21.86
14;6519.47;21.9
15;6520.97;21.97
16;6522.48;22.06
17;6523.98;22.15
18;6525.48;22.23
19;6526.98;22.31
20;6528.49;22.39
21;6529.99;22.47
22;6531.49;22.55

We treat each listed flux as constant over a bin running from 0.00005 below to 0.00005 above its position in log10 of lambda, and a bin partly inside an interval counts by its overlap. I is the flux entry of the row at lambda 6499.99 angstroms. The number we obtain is 19.88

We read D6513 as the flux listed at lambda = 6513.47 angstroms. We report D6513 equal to 21.84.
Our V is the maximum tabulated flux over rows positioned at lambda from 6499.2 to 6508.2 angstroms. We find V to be 21.61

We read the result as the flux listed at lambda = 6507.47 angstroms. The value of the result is 21.61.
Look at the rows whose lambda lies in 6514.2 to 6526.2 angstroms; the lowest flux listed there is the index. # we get 21.83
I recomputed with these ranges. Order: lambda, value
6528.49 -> 22.39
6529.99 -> 22.47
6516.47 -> 21.83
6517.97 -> 21.86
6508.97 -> 21.75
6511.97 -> 21.85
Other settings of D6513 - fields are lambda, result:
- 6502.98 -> 20.67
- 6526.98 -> 22.31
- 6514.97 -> 21.83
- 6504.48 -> 21.06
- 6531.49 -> 22.55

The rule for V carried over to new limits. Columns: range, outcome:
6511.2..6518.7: 21.86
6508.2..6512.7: 21.85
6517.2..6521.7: 21.97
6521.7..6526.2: 22.23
